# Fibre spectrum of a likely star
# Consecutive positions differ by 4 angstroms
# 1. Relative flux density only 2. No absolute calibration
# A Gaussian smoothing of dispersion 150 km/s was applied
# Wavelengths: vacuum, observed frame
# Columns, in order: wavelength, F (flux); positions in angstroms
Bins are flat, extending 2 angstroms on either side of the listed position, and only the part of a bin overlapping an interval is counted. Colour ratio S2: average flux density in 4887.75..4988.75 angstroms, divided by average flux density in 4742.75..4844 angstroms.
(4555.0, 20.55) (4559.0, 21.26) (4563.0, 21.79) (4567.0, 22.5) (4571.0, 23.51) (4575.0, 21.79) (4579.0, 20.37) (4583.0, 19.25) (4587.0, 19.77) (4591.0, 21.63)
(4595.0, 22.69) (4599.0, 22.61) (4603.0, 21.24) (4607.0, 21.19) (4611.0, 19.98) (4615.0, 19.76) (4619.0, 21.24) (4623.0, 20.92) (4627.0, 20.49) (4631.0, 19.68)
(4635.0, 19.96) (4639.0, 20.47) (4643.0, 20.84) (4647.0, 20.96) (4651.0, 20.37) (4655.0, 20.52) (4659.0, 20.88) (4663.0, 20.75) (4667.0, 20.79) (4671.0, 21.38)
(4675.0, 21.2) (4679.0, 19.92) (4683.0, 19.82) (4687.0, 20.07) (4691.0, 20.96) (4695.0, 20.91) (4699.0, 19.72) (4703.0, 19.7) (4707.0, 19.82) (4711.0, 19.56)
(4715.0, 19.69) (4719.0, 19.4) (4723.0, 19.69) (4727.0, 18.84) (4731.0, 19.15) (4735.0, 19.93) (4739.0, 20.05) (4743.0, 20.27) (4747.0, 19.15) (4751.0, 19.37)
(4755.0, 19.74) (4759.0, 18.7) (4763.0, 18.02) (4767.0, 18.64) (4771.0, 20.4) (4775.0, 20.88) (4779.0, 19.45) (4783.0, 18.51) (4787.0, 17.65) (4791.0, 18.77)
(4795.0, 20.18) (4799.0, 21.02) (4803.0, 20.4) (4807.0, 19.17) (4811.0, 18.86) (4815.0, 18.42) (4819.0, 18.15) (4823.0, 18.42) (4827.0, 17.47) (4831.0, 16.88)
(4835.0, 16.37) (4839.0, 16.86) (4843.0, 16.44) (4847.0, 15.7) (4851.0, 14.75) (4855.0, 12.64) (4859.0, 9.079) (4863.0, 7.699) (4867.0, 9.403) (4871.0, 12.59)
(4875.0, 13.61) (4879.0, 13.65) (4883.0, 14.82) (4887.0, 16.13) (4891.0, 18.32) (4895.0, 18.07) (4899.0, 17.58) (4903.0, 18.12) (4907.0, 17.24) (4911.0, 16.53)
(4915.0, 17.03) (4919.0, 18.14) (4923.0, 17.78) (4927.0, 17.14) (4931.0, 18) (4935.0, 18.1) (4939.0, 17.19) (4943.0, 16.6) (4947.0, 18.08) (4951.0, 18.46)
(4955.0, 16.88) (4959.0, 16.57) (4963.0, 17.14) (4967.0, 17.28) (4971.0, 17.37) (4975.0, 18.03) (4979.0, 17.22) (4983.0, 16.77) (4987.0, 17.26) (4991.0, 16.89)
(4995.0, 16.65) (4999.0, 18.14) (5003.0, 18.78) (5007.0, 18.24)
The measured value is 0.9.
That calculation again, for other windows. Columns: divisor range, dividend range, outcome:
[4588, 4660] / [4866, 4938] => 0.78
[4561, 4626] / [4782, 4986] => 0.79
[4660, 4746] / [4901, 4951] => 0.87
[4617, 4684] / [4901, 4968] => 0.85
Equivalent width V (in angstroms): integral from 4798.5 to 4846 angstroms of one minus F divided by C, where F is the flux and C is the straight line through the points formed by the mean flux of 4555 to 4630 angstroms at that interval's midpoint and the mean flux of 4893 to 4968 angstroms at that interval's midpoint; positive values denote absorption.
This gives 1.5 angstroms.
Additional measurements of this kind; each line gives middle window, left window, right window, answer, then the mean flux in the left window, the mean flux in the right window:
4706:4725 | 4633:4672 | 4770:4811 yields 0.5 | 20.7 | 19.6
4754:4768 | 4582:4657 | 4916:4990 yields 0.4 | 20.7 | 17.4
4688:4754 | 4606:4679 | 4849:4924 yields -3.6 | 20.6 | 14.9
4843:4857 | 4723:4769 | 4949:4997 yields 2.8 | 19.3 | 17.2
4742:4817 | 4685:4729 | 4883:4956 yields -1.2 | 19.9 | 17.5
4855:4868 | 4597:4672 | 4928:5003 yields 6.5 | 20.7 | 17.4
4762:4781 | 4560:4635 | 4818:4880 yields -3.7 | 21.1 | 14.3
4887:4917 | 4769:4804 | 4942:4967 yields 1.0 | 19.7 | 17.3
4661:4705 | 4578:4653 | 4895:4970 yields -1.0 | 20.7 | 17.5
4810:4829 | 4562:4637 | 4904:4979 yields 0.5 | 21.1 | 17.4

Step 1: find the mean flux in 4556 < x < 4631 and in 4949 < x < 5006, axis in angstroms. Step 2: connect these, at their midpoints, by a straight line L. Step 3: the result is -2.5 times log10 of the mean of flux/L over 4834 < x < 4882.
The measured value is 0.37 mag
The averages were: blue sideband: 21.2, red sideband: 17.4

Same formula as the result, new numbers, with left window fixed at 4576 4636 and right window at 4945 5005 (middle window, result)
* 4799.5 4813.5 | -0.037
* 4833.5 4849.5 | 0.146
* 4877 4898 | 0.123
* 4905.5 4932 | 0.034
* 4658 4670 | -0.033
